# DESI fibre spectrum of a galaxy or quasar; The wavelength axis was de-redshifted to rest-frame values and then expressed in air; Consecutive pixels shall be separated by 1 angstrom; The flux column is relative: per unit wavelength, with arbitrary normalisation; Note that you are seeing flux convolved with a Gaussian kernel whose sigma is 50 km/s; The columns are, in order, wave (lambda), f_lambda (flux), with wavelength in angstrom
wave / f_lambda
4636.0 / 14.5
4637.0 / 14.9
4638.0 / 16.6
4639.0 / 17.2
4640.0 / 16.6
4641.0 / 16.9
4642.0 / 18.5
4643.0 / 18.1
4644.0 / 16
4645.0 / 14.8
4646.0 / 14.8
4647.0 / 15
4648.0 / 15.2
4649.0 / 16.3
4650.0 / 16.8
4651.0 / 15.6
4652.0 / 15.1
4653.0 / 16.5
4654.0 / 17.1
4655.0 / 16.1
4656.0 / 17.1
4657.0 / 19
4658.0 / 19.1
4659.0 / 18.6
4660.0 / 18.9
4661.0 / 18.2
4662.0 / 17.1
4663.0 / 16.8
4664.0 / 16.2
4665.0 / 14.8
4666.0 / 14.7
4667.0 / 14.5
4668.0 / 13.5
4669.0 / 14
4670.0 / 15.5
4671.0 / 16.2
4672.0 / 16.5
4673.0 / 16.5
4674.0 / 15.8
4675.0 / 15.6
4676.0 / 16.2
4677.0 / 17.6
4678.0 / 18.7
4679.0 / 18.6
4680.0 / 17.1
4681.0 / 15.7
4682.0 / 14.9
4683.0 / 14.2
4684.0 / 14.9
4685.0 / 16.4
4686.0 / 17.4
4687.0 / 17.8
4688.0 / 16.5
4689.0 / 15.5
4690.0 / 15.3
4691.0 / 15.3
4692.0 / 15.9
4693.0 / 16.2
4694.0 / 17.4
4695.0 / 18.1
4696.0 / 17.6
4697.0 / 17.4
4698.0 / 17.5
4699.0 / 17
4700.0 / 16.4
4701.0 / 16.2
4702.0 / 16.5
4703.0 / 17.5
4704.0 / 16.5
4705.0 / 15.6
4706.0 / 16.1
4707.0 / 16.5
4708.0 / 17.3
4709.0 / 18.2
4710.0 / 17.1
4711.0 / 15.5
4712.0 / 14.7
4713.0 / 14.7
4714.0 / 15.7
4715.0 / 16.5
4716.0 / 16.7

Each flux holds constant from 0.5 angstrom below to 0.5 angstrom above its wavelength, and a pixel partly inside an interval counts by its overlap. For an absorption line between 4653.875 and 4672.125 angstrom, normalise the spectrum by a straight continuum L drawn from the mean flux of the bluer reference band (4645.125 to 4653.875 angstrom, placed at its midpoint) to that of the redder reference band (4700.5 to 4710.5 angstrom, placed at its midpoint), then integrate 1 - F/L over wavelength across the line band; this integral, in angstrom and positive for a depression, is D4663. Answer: -0.7 angstrom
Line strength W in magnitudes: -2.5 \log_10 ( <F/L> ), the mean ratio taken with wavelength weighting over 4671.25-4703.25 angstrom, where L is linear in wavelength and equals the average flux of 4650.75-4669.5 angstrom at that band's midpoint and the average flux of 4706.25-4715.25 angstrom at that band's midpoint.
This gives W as -0.01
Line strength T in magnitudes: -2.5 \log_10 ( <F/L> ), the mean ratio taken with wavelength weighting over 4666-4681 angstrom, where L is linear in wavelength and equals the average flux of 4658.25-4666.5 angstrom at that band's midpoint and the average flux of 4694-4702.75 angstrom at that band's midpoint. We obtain 0.06 mag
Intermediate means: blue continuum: 17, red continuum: 17.1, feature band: 16.1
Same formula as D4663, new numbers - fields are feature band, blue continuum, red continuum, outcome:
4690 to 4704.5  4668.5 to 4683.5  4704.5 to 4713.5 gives -0.51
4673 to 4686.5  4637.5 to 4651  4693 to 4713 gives 0.14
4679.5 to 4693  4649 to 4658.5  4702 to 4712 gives 0.63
